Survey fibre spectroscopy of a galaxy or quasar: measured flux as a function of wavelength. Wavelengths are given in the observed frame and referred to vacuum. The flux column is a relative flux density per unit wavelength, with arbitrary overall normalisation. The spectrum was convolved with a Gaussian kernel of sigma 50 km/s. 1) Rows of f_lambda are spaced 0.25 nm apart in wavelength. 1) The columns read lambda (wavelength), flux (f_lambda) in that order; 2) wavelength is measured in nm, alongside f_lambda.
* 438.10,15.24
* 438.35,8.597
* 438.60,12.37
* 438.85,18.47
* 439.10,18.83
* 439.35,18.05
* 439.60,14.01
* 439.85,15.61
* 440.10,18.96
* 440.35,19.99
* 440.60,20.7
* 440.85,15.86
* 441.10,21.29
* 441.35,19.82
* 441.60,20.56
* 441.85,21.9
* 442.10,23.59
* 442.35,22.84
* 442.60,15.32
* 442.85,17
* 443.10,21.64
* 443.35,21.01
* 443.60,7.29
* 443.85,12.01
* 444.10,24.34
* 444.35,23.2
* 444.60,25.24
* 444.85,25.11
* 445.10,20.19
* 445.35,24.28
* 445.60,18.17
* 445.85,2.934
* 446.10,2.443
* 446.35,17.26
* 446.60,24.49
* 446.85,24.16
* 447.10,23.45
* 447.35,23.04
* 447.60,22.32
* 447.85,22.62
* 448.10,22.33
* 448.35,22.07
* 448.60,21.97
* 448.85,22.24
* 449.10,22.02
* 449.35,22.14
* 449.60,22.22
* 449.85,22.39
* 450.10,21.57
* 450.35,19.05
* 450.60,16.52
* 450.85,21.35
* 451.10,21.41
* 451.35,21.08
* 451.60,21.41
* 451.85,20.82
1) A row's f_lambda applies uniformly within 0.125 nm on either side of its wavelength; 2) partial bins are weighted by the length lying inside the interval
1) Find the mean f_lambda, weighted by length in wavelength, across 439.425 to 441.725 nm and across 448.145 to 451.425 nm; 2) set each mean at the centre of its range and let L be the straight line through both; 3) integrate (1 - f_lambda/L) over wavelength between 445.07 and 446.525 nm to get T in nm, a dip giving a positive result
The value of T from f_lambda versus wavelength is 0.43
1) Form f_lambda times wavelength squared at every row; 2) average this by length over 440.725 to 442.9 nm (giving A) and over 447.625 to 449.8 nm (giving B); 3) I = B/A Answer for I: 1.2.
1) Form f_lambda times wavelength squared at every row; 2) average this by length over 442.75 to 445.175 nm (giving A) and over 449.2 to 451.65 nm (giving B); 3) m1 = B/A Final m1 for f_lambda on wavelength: 1.1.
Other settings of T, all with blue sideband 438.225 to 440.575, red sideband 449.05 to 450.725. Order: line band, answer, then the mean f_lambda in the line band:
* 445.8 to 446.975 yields 0.267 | 15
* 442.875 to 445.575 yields -0.268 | 20.2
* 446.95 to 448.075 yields -0.175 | 22.8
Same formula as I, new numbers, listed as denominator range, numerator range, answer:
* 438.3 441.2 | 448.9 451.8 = 1.29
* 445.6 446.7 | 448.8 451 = 1.75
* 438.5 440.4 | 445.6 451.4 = 1.23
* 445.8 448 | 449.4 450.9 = 1.12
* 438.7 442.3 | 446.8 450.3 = 1.21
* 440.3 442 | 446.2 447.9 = 1.13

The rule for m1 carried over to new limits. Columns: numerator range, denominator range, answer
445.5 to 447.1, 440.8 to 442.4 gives 0.76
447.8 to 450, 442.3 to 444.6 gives 1.23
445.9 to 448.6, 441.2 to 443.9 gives 1.10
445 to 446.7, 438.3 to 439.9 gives 1.04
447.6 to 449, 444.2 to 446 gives 1.15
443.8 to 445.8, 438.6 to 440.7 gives 1.23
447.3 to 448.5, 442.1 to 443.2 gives 1.17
